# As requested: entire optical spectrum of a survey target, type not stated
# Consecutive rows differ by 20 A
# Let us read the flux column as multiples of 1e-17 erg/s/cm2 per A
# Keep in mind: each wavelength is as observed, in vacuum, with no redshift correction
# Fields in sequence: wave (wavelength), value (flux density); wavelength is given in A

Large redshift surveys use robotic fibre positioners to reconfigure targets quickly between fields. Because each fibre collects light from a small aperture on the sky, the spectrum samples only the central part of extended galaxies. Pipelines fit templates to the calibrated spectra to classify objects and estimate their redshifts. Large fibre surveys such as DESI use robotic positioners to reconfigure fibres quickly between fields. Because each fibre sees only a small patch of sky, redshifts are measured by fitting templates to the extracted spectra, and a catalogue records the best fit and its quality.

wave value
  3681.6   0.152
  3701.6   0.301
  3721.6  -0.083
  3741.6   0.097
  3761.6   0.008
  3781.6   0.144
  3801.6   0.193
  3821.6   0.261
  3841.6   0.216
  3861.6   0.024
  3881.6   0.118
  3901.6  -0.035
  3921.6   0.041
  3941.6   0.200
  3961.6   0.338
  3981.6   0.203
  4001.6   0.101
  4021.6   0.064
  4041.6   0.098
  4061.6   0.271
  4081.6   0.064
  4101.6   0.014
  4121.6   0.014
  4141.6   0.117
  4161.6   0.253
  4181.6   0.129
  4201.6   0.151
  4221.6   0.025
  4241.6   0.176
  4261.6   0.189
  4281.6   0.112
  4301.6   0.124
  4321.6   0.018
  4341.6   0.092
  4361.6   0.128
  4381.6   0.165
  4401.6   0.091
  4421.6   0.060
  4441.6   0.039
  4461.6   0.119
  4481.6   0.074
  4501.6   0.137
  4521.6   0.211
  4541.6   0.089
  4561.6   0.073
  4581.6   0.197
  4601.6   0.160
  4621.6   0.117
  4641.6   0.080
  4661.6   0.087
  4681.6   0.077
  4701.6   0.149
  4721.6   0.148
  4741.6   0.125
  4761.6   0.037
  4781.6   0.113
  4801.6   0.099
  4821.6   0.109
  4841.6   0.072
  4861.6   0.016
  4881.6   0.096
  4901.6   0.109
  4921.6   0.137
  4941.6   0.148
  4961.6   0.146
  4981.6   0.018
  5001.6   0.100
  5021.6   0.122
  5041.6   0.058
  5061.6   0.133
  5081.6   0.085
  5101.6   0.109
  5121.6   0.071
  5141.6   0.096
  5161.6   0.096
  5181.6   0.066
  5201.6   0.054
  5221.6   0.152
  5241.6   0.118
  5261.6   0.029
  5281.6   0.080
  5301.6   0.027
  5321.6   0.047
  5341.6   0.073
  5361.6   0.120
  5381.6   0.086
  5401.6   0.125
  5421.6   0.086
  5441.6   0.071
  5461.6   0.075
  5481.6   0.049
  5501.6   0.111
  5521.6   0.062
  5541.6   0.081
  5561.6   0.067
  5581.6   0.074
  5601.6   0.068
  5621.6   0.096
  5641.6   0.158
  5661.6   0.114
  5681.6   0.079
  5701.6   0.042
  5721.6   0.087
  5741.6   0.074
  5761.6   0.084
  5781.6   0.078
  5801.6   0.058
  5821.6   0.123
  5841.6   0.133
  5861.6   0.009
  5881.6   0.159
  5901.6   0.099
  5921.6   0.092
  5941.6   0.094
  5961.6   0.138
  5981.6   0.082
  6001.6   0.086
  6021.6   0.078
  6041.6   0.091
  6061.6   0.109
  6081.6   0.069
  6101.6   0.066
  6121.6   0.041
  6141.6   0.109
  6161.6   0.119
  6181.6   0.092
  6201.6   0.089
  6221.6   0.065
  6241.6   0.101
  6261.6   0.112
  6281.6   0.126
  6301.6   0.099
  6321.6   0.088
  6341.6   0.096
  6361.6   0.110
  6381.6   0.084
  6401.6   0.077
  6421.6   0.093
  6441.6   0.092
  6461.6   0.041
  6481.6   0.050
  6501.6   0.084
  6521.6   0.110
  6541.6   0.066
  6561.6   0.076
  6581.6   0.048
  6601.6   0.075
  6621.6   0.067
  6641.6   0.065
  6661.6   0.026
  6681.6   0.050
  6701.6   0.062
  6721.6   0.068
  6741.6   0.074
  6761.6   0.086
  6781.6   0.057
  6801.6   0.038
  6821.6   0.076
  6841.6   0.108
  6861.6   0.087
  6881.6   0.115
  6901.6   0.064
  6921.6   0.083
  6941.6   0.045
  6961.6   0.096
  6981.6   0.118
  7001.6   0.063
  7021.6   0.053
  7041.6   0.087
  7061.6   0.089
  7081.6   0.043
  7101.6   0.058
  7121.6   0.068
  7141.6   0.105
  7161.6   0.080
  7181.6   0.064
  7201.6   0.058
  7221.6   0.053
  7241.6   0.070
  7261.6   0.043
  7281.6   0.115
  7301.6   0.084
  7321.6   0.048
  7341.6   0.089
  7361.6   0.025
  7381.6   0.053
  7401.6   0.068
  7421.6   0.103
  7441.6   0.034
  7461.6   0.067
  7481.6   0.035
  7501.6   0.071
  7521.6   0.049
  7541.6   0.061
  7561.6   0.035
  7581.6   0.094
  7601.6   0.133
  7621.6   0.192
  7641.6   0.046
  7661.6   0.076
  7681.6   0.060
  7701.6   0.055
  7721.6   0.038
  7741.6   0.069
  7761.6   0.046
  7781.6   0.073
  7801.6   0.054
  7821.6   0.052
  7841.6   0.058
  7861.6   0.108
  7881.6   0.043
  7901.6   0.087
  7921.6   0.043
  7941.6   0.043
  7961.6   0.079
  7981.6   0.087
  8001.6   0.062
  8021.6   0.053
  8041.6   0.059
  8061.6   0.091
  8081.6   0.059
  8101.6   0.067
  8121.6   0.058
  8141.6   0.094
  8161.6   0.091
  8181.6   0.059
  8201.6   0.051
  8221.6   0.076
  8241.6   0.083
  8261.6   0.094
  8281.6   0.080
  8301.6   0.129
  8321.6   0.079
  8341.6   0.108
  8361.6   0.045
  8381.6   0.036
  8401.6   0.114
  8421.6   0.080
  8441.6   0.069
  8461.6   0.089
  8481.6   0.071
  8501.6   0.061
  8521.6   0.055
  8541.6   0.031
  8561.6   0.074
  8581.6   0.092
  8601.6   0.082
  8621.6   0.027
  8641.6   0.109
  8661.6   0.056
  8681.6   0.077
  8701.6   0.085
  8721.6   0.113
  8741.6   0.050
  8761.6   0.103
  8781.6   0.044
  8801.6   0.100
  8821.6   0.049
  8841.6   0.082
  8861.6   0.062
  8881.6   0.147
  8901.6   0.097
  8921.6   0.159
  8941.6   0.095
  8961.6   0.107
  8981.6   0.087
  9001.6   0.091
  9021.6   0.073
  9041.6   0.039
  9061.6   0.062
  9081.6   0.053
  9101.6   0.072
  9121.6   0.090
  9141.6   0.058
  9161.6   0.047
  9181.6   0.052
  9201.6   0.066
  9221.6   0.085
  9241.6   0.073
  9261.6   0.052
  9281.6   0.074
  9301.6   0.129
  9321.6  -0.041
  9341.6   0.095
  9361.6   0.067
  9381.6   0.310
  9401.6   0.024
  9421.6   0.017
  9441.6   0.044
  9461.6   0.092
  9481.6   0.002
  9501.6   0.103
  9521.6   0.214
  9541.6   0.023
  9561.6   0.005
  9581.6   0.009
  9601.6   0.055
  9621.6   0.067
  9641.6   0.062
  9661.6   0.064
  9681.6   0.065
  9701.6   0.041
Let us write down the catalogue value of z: 1.042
